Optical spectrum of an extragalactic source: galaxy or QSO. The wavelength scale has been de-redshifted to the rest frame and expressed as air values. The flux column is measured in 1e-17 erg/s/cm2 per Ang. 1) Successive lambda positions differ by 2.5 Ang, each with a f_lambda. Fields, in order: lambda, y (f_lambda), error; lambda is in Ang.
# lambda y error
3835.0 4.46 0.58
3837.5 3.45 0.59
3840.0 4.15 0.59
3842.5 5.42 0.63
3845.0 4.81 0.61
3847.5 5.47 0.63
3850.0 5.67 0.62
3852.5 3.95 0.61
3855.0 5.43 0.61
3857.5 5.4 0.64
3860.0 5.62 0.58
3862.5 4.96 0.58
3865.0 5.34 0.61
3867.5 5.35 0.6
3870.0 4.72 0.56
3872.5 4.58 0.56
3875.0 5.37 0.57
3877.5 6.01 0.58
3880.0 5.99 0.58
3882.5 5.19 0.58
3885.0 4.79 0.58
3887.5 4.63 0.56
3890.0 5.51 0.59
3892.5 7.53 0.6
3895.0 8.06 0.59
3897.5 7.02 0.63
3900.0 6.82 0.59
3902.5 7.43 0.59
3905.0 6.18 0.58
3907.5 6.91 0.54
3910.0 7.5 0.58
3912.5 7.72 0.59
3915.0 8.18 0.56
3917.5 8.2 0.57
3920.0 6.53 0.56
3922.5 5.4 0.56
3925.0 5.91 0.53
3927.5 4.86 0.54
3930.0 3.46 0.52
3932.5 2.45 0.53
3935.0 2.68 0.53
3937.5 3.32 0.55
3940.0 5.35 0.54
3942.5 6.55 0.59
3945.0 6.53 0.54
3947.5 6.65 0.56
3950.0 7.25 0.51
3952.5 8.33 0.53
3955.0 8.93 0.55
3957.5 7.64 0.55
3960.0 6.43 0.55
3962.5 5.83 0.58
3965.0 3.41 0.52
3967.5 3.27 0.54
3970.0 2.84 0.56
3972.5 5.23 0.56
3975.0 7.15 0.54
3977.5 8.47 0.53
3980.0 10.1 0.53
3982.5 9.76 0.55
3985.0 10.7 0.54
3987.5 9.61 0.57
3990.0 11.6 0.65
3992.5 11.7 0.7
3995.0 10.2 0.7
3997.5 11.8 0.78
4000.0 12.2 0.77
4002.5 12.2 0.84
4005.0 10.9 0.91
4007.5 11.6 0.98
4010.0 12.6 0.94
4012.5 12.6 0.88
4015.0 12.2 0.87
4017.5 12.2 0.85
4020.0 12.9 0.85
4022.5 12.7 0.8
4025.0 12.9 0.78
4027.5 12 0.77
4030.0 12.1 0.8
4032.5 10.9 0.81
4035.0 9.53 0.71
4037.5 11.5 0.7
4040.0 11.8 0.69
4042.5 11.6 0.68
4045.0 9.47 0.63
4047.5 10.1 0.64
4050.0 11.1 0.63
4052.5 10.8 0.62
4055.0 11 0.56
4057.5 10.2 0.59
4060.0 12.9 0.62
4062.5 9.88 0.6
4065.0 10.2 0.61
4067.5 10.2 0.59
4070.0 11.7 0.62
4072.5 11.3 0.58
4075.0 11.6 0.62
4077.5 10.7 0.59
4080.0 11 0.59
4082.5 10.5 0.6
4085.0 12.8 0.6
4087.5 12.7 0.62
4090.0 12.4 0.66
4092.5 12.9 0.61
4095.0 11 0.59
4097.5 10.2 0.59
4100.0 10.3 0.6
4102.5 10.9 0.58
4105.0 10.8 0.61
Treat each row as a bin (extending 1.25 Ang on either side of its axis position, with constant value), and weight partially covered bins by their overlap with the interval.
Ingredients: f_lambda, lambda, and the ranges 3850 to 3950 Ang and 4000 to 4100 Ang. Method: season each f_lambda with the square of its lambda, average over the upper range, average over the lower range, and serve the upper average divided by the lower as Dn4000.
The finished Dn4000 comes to 2.1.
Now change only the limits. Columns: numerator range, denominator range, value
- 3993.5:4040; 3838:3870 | 2.53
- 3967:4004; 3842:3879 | 1.90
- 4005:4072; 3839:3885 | 2.40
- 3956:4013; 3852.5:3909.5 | 1.63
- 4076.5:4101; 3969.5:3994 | 1.36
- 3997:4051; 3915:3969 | 2.13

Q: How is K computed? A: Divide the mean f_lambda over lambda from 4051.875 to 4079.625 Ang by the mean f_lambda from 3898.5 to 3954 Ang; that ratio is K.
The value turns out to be 1.79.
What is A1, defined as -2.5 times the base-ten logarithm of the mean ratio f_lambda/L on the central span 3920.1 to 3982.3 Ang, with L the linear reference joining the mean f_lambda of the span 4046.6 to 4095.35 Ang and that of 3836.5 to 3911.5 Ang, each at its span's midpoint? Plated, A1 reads 0.33 mag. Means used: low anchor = 5.66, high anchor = 11.3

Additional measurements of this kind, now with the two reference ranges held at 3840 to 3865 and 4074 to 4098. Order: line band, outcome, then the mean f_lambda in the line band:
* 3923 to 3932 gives 0.49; 4.61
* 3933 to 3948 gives 0.46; 4.97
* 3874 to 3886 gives 0.08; 5.49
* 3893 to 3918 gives -0.12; 7.38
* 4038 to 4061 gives -0.04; 11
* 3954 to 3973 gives 0.45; 5.41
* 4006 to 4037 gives -0.22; 12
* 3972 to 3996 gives -0.09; 9.58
